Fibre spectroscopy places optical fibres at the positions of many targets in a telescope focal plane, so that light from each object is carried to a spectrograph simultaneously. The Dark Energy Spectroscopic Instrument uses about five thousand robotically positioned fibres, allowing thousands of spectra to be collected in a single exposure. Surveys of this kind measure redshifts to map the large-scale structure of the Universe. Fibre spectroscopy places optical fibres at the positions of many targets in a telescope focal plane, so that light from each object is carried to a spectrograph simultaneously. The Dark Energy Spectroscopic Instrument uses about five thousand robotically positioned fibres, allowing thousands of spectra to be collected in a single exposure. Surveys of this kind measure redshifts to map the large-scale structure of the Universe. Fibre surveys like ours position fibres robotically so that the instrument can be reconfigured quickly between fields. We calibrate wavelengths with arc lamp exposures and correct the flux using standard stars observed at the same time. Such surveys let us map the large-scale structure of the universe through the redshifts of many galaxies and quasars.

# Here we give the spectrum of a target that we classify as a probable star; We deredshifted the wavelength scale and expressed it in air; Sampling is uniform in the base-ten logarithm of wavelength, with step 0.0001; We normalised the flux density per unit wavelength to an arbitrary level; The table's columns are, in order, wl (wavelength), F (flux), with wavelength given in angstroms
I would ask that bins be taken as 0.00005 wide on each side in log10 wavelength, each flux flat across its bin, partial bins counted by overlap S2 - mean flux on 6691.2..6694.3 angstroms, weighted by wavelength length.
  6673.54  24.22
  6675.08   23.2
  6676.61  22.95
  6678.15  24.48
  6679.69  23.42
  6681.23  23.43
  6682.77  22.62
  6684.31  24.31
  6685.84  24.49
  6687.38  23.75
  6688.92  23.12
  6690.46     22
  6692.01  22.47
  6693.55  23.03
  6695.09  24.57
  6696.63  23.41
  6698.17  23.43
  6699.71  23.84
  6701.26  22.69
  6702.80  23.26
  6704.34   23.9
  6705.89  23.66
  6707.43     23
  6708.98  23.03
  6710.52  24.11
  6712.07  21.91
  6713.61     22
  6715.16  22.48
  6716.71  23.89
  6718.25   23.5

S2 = 22.7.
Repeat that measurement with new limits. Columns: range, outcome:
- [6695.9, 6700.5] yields 23.5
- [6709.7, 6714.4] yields 22.7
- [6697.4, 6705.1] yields 23.4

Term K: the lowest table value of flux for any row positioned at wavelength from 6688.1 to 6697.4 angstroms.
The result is 22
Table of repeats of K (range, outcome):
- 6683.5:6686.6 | 24.31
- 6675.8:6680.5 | 22.95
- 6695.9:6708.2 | 22.69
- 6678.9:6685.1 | 22.62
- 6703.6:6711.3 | 23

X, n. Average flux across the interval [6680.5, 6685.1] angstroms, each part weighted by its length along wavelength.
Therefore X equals 23.5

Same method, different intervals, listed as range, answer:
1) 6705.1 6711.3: 23.4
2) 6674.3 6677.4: 23.1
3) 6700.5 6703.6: 23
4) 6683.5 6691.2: 23.6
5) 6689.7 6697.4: 23.1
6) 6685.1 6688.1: 24.1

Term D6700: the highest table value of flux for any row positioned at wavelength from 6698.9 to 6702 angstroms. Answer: 23.84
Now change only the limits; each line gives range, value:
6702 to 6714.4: 24.11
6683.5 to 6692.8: 24.49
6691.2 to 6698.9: 24.57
